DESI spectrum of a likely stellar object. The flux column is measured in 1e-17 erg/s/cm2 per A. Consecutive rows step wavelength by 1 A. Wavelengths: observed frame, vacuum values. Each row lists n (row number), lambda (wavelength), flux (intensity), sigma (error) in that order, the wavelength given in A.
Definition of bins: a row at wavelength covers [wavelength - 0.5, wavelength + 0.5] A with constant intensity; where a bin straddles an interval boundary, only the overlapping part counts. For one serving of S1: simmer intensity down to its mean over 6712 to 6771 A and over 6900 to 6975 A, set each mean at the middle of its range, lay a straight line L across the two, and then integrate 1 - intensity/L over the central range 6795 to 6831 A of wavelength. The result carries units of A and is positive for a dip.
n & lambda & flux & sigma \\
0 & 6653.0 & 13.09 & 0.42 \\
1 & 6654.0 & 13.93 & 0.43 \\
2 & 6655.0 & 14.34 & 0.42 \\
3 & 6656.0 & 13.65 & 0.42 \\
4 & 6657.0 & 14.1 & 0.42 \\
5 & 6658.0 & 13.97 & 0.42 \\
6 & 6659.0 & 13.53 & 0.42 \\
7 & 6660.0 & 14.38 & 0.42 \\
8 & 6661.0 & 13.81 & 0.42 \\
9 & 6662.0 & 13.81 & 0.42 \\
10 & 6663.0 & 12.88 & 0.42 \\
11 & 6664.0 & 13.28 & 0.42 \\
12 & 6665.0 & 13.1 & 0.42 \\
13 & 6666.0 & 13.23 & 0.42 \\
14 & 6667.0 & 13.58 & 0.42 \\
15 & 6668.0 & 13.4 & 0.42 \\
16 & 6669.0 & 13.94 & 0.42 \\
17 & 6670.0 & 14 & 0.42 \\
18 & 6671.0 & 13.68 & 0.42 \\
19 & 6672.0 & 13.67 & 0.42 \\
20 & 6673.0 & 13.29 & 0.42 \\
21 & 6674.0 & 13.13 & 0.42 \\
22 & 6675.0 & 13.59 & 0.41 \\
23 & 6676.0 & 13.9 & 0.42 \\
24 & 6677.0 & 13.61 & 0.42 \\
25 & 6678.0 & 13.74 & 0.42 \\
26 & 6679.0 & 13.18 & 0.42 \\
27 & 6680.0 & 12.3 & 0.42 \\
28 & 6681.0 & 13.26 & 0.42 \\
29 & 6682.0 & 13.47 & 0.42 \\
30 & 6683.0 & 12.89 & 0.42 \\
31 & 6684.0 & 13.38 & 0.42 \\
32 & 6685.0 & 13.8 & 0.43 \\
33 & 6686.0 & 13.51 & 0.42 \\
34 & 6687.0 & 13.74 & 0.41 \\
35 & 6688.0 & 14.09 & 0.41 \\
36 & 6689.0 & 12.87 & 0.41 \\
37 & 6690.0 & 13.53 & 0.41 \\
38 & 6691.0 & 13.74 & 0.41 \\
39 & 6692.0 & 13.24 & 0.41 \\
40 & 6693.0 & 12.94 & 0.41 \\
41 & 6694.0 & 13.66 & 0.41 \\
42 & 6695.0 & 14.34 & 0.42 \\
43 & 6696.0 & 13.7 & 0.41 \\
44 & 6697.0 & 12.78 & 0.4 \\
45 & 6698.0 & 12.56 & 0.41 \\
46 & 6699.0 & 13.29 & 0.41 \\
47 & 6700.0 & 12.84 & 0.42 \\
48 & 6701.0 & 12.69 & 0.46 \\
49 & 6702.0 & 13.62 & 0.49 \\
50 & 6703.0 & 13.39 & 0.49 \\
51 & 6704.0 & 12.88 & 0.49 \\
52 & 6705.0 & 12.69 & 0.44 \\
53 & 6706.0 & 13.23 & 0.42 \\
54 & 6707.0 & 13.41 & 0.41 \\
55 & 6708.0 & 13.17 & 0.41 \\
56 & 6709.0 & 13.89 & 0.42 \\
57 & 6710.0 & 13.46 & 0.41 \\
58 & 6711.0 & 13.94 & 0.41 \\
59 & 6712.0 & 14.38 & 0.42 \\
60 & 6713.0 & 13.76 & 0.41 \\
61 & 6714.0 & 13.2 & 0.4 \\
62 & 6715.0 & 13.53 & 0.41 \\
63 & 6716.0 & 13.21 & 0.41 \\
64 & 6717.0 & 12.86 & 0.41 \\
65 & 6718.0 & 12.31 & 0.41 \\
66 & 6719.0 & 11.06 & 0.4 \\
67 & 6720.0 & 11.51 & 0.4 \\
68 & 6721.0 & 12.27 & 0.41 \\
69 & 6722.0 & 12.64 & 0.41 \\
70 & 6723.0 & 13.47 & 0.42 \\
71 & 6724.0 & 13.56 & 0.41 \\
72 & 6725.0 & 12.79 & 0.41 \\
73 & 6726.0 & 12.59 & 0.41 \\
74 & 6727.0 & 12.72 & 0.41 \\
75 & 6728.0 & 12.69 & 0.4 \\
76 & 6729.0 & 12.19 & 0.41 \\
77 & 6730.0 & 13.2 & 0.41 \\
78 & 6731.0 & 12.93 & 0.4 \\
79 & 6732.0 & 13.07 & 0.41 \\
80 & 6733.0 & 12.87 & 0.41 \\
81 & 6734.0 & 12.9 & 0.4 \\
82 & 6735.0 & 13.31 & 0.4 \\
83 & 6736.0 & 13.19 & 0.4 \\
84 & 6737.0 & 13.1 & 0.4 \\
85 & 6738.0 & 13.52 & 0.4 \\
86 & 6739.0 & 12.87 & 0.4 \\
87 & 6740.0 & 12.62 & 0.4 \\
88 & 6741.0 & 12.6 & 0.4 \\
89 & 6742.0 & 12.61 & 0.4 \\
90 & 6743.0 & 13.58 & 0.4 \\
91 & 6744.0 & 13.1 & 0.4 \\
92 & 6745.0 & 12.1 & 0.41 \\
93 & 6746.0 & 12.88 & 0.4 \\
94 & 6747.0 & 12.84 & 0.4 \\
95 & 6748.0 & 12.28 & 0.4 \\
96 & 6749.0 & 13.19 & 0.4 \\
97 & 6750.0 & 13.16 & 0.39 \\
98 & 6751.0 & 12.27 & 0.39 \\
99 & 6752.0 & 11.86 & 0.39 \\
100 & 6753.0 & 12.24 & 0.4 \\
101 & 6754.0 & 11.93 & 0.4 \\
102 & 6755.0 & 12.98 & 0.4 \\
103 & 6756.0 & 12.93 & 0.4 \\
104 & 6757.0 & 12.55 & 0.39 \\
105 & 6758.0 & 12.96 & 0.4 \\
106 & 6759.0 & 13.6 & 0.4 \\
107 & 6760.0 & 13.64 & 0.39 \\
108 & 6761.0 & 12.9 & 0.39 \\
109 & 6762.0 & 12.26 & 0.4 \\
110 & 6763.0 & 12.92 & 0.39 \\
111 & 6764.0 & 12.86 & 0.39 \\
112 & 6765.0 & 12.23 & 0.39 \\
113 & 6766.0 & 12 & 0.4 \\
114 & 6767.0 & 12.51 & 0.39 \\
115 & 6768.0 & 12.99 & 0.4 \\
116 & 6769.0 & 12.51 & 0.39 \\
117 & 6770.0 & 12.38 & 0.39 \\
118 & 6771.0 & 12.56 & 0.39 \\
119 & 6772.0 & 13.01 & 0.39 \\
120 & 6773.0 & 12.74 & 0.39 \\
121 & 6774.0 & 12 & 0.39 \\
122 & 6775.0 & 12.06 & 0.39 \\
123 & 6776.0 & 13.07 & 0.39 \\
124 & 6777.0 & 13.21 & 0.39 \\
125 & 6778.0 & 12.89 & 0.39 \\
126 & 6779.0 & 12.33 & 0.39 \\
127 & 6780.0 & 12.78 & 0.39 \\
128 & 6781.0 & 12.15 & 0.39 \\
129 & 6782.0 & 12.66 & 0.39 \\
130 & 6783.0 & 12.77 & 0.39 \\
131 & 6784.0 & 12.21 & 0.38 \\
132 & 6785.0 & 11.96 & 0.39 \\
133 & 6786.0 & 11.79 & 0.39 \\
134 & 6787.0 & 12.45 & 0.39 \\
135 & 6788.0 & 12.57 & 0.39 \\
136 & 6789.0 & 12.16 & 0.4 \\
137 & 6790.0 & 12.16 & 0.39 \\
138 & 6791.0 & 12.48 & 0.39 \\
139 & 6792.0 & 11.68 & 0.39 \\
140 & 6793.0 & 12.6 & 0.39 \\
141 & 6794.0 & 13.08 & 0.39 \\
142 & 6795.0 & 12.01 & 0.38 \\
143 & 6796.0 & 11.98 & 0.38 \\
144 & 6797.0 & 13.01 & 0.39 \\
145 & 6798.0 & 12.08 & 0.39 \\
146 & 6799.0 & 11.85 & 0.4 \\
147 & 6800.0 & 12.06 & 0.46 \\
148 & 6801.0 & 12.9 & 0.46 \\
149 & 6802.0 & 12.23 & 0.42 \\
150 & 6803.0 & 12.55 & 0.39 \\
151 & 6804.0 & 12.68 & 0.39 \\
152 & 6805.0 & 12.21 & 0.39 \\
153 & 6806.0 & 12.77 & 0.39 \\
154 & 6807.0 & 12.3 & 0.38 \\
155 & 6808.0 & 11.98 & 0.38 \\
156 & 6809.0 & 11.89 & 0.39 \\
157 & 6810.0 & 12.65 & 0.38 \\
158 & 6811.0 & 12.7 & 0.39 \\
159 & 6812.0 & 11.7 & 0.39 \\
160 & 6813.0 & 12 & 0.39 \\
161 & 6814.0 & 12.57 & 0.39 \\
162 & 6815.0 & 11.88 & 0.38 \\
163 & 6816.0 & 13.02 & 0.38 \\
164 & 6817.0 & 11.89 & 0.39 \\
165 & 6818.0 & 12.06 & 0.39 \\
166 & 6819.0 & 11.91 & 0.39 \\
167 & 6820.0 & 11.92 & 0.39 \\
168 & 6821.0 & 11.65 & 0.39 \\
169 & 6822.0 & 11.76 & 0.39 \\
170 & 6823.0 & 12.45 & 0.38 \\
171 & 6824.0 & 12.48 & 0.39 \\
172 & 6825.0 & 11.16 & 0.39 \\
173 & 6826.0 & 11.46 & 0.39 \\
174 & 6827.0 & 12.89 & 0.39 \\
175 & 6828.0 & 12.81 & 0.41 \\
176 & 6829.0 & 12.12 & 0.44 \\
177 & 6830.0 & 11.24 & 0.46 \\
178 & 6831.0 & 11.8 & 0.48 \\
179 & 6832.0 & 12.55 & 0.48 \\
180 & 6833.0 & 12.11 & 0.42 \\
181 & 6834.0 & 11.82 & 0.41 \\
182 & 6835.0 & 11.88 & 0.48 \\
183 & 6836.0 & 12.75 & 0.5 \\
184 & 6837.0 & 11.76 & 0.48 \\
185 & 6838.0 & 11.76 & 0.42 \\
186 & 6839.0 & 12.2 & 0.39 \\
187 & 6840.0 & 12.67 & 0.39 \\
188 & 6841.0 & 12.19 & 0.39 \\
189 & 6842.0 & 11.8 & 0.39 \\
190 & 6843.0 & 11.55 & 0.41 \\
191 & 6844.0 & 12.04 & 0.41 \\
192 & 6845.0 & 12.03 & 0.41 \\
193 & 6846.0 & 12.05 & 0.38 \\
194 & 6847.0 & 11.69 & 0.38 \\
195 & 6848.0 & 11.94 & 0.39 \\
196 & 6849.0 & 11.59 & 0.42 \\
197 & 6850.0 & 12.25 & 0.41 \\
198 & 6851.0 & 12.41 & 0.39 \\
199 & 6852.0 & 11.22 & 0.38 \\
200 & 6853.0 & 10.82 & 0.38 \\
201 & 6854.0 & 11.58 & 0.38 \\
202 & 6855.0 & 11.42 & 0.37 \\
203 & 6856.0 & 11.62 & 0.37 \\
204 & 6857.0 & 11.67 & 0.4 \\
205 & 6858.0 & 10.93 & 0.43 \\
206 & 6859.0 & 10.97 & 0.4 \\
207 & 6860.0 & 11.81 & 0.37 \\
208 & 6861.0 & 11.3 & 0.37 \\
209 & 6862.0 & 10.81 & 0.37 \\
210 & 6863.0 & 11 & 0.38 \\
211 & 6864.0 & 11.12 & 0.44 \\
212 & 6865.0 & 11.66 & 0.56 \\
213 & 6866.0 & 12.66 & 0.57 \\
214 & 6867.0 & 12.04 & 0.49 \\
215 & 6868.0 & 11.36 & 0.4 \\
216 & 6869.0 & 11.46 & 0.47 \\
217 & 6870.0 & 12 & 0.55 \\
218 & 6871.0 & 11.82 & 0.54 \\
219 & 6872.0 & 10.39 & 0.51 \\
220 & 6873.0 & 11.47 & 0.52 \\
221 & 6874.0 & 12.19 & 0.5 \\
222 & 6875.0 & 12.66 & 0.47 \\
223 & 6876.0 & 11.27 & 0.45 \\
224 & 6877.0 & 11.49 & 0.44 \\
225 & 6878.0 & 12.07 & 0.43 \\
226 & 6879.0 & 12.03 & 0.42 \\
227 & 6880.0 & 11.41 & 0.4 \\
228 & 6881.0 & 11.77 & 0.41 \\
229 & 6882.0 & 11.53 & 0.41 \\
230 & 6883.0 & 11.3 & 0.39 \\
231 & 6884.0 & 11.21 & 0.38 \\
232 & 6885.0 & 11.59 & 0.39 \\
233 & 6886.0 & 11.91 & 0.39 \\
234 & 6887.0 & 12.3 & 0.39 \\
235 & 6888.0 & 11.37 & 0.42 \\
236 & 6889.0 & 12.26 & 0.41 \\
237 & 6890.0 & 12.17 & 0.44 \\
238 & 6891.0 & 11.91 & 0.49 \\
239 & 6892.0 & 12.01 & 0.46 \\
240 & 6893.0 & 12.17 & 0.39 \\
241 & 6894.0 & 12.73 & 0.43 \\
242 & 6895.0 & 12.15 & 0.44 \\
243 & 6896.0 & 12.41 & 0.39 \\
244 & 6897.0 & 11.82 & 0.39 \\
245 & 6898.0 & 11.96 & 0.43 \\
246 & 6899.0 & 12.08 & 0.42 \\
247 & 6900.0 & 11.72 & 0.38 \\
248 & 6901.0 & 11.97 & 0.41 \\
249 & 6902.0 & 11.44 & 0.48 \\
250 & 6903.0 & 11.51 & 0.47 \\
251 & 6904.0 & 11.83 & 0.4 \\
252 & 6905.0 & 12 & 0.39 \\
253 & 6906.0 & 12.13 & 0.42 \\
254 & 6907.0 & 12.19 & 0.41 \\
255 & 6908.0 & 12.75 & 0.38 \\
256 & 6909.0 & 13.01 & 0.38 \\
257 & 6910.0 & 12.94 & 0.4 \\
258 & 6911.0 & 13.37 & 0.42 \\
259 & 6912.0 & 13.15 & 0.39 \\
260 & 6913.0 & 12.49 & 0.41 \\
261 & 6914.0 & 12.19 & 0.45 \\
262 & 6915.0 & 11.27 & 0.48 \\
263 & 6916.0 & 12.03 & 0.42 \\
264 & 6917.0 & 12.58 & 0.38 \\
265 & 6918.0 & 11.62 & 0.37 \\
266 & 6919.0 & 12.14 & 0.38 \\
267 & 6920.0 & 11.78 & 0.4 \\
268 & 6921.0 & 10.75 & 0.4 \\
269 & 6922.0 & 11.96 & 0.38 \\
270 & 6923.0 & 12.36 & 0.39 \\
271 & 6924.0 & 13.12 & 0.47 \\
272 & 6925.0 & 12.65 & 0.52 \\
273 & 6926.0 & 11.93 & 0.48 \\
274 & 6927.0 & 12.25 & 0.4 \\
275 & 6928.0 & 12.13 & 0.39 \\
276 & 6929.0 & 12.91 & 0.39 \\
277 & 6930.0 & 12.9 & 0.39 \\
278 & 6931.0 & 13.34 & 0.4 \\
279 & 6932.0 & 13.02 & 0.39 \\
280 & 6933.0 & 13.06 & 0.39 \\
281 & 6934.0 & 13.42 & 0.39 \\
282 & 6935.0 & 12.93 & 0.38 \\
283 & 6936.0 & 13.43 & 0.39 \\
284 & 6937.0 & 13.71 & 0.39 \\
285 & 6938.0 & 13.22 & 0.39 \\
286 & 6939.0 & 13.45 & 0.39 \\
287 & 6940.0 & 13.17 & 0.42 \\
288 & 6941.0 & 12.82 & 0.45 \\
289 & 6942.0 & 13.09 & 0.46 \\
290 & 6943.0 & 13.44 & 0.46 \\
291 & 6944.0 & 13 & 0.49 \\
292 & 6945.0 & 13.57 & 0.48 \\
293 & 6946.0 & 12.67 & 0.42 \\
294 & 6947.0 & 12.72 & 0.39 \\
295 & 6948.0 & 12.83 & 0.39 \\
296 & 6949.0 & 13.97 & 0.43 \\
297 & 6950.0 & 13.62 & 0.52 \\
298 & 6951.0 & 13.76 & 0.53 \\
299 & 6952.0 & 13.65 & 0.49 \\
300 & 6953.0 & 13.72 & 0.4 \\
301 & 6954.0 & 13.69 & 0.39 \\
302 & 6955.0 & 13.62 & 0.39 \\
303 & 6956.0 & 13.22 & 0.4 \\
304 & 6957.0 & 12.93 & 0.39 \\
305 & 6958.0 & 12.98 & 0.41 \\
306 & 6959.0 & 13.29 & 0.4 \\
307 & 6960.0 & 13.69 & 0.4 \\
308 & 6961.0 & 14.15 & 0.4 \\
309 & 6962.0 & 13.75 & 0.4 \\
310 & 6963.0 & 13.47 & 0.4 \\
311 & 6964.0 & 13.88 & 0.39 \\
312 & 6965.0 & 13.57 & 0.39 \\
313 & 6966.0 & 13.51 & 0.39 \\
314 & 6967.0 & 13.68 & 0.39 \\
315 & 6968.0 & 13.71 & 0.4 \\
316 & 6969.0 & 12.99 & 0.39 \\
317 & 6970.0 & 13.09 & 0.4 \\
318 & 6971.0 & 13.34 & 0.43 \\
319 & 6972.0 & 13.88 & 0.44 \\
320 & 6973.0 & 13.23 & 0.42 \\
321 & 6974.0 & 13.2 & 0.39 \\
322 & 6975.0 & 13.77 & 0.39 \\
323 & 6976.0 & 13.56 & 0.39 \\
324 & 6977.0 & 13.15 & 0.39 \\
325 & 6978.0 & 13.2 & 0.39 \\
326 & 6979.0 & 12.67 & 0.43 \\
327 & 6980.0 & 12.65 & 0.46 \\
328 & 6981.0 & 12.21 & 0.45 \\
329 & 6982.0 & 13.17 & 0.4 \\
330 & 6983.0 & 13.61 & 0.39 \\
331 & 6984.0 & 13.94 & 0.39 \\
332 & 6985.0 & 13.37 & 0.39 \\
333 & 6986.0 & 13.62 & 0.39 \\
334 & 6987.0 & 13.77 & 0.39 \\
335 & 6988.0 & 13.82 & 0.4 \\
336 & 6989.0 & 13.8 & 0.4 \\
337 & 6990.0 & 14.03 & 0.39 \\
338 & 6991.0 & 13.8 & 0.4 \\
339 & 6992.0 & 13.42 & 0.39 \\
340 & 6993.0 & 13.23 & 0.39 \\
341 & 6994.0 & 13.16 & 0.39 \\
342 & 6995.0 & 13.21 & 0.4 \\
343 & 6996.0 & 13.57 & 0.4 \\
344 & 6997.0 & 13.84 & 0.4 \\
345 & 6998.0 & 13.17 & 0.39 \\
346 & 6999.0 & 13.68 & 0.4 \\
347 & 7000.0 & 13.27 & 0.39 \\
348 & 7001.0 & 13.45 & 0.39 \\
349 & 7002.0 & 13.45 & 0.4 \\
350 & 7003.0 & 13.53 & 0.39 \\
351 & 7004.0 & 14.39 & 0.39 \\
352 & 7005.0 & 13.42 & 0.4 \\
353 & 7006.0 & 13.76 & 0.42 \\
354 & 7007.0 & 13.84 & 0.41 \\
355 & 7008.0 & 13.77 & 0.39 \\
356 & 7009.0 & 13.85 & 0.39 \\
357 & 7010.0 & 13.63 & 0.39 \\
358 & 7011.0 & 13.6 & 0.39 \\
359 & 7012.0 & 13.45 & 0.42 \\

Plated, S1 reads 1.8 A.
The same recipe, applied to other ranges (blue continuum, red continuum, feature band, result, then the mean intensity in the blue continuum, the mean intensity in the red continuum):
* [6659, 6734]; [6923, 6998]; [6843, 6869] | 3.3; 13.2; 13.3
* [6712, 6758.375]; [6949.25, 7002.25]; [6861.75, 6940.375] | 6.6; 12.8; 13.5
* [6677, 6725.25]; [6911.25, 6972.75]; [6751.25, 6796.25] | 2.1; 13.2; 13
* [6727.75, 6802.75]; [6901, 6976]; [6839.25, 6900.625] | 5.1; 12.6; 12.9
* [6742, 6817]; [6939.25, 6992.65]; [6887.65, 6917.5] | 2.1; 12.5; 13.4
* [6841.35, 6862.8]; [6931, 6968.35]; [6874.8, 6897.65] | 0.6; 11.6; 13.4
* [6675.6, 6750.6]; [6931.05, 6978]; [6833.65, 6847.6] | 1.3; 13.1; 13.4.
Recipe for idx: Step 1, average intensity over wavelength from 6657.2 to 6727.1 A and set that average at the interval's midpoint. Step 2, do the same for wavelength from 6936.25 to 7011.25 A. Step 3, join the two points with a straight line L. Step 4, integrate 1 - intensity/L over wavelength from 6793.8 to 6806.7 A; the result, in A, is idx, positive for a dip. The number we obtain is 0.9 A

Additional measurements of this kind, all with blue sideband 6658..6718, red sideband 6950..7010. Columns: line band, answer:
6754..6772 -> 0.9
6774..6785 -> 0.7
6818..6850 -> 3.5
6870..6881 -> 1.4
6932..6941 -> 0.2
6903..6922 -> 1.8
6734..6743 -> 0.3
